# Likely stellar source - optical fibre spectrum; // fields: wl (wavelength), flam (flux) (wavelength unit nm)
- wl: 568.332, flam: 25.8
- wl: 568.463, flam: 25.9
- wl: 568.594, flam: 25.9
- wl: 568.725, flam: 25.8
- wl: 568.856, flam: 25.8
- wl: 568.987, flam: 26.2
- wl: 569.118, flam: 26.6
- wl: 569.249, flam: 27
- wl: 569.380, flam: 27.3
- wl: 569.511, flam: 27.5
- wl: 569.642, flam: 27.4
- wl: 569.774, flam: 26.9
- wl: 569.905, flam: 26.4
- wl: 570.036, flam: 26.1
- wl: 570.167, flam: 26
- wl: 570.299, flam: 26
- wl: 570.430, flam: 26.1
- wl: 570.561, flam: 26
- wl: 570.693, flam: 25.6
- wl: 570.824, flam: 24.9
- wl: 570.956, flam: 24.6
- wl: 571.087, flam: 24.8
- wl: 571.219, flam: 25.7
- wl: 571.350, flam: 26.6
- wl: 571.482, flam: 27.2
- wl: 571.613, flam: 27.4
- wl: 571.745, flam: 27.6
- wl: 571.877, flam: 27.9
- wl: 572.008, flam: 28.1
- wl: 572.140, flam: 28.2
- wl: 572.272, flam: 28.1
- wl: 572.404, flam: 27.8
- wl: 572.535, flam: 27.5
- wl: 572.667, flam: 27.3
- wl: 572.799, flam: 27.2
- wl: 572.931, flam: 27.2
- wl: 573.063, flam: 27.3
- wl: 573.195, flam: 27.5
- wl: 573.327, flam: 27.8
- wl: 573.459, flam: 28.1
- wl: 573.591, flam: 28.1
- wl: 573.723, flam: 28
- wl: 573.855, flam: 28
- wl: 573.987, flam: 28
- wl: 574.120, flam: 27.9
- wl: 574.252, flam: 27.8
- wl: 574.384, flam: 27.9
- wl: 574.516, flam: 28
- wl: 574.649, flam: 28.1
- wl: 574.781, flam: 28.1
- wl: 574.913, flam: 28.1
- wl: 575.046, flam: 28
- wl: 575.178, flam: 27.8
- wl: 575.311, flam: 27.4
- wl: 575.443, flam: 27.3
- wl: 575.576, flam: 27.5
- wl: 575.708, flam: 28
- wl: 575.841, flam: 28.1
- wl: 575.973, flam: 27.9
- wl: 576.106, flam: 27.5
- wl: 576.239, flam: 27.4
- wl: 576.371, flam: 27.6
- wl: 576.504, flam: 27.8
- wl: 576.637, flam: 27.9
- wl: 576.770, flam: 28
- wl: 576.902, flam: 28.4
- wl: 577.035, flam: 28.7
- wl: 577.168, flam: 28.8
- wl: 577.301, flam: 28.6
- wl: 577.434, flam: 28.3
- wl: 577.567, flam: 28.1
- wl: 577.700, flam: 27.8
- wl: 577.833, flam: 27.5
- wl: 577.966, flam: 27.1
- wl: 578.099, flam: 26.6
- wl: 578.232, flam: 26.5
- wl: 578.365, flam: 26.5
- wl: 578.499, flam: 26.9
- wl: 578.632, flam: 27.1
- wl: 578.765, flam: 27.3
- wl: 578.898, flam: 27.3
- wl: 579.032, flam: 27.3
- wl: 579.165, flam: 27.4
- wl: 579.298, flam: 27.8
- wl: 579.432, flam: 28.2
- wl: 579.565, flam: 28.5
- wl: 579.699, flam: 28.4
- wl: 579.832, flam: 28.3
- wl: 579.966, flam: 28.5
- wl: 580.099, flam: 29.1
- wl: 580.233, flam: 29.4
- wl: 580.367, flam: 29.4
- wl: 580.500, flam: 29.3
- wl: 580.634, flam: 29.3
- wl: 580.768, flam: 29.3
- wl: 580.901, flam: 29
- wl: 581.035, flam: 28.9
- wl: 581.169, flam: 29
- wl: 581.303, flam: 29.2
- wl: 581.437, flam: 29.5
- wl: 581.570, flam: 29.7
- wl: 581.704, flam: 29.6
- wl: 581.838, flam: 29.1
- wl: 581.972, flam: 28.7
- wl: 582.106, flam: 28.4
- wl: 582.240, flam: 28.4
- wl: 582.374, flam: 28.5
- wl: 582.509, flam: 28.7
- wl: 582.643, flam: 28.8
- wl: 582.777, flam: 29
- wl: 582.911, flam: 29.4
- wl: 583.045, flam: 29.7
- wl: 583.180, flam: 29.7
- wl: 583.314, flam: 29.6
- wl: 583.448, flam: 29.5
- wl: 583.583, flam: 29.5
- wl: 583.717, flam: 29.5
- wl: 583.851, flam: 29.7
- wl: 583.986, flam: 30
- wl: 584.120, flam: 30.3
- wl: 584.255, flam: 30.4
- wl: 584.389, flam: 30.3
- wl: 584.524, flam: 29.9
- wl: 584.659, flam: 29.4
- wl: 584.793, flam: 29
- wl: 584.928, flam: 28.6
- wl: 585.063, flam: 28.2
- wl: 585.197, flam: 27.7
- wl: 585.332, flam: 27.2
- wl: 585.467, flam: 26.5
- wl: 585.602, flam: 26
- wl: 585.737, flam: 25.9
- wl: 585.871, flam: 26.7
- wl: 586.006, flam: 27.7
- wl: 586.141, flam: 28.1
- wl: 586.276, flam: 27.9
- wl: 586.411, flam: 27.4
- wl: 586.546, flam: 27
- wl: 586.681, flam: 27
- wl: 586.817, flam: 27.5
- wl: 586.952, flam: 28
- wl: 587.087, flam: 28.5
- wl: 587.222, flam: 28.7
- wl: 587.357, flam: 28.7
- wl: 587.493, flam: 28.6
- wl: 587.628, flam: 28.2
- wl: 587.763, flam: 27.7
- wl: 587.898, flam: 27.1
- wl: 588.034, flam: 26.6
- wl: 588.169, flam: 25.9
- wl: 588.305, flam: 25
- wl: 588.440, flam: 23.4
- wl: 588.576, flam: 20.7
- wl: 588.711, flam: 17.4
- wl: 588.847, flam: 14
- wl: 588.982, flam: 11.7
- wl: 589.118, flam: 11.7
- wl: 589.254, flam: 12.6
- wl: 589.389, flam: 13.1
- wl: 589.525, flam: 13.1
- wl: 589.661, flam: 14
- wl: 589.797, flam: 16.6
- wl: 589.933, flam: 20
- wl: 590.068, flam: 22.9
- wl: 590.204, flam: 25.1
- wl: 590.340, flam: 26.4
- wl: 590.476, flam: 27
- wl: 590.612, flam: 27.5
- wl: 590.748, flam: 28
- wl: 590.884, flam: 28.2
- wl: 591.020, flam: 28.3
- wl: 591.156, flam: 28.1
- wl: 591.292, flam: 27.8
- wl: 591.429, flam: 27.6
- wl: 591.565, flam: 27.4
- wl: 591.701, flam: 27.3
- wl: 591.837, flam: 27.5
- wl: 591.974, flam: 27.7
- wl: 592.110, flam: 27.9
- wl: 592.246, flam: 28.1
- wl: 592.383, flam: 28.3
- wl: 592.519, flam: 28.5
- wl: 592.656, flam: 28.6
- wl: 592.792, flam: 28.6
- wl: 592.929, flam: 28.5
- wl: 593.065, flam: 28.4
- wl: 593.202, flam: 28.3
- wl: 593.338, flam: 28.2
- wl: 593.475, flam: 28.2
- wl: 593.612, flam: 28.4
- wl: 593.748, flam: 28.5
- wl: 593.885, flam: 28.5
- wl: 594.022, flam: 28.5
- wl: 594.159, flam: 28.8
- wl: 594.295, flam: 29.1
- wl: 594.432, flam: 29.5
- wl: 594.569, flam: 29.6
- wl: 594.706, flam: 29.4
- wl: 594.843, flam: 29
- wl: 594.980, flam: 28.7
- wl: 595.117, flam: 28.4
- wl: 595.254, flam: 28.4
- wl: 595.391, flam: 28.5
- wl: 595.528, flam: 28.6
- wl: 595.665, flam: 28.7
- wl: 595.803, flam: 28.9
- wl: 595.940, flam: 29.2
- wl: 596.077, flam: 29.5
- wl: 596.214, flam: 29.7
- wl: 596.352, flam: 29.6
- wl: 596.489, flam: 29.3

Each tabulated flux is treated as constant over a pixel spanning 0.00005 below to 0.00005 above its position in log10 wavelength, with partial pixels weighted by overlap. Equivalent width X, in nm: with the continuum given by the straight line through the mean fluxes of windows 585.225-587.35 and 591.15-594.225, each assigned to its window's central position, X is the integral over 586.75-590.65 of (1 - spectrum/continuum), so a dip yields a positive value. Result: 0.76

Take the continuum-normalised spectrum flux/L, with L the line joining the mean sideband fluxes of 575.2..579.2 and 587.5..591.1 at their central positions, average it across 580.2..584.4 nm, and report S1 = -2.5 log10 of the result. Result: -0.17 mag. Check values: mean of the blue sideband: 27.6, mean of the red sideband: 21.8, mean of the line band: 29.3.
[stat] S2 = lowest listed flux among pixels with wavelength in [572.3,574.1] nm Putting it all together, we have 27.2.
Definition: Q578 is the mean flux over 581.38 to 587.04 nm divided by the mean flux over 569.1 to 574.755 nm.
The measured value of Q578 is 1.1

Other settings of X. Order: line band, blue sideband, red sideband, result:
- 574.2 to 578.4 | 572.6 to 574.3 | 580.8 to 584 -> 0.057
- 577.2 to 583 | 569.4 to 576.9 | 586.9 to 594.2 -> -0.435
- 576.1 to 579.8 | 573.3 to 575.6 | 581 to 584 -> 0.099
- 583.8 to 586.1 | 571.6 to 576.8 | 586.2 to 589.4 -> -0.361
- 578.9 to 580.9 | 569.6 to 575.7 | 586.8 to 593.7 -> -0.178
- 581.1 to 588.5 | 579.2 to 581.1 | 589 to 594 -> -0.292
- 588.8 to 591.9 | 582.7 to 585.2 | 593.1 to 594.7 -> 0.741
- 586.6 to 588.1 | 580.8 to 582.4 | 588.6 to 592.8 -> -0.150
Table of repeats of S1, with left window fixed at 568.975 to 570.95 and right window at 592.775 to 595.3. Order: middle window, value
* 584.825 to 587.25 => 0.02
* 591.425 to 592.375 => 0.03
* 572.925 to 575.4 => -0.04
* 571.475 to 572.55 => -0.05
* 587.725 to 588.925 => 0.22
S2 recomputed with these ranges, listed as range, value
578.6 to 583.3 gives 27.1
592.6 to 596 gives 28.2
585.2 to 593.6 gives 11.7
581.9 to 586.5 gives 25.9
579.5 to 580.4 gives 28.3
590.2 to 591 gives 25.1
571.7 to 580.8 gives 26.5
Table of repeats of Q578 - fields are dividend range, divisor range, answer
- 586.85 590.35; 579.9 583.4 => 0.75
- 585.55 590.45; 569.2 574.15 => 0.86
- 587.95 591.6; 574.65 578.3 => 0.78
